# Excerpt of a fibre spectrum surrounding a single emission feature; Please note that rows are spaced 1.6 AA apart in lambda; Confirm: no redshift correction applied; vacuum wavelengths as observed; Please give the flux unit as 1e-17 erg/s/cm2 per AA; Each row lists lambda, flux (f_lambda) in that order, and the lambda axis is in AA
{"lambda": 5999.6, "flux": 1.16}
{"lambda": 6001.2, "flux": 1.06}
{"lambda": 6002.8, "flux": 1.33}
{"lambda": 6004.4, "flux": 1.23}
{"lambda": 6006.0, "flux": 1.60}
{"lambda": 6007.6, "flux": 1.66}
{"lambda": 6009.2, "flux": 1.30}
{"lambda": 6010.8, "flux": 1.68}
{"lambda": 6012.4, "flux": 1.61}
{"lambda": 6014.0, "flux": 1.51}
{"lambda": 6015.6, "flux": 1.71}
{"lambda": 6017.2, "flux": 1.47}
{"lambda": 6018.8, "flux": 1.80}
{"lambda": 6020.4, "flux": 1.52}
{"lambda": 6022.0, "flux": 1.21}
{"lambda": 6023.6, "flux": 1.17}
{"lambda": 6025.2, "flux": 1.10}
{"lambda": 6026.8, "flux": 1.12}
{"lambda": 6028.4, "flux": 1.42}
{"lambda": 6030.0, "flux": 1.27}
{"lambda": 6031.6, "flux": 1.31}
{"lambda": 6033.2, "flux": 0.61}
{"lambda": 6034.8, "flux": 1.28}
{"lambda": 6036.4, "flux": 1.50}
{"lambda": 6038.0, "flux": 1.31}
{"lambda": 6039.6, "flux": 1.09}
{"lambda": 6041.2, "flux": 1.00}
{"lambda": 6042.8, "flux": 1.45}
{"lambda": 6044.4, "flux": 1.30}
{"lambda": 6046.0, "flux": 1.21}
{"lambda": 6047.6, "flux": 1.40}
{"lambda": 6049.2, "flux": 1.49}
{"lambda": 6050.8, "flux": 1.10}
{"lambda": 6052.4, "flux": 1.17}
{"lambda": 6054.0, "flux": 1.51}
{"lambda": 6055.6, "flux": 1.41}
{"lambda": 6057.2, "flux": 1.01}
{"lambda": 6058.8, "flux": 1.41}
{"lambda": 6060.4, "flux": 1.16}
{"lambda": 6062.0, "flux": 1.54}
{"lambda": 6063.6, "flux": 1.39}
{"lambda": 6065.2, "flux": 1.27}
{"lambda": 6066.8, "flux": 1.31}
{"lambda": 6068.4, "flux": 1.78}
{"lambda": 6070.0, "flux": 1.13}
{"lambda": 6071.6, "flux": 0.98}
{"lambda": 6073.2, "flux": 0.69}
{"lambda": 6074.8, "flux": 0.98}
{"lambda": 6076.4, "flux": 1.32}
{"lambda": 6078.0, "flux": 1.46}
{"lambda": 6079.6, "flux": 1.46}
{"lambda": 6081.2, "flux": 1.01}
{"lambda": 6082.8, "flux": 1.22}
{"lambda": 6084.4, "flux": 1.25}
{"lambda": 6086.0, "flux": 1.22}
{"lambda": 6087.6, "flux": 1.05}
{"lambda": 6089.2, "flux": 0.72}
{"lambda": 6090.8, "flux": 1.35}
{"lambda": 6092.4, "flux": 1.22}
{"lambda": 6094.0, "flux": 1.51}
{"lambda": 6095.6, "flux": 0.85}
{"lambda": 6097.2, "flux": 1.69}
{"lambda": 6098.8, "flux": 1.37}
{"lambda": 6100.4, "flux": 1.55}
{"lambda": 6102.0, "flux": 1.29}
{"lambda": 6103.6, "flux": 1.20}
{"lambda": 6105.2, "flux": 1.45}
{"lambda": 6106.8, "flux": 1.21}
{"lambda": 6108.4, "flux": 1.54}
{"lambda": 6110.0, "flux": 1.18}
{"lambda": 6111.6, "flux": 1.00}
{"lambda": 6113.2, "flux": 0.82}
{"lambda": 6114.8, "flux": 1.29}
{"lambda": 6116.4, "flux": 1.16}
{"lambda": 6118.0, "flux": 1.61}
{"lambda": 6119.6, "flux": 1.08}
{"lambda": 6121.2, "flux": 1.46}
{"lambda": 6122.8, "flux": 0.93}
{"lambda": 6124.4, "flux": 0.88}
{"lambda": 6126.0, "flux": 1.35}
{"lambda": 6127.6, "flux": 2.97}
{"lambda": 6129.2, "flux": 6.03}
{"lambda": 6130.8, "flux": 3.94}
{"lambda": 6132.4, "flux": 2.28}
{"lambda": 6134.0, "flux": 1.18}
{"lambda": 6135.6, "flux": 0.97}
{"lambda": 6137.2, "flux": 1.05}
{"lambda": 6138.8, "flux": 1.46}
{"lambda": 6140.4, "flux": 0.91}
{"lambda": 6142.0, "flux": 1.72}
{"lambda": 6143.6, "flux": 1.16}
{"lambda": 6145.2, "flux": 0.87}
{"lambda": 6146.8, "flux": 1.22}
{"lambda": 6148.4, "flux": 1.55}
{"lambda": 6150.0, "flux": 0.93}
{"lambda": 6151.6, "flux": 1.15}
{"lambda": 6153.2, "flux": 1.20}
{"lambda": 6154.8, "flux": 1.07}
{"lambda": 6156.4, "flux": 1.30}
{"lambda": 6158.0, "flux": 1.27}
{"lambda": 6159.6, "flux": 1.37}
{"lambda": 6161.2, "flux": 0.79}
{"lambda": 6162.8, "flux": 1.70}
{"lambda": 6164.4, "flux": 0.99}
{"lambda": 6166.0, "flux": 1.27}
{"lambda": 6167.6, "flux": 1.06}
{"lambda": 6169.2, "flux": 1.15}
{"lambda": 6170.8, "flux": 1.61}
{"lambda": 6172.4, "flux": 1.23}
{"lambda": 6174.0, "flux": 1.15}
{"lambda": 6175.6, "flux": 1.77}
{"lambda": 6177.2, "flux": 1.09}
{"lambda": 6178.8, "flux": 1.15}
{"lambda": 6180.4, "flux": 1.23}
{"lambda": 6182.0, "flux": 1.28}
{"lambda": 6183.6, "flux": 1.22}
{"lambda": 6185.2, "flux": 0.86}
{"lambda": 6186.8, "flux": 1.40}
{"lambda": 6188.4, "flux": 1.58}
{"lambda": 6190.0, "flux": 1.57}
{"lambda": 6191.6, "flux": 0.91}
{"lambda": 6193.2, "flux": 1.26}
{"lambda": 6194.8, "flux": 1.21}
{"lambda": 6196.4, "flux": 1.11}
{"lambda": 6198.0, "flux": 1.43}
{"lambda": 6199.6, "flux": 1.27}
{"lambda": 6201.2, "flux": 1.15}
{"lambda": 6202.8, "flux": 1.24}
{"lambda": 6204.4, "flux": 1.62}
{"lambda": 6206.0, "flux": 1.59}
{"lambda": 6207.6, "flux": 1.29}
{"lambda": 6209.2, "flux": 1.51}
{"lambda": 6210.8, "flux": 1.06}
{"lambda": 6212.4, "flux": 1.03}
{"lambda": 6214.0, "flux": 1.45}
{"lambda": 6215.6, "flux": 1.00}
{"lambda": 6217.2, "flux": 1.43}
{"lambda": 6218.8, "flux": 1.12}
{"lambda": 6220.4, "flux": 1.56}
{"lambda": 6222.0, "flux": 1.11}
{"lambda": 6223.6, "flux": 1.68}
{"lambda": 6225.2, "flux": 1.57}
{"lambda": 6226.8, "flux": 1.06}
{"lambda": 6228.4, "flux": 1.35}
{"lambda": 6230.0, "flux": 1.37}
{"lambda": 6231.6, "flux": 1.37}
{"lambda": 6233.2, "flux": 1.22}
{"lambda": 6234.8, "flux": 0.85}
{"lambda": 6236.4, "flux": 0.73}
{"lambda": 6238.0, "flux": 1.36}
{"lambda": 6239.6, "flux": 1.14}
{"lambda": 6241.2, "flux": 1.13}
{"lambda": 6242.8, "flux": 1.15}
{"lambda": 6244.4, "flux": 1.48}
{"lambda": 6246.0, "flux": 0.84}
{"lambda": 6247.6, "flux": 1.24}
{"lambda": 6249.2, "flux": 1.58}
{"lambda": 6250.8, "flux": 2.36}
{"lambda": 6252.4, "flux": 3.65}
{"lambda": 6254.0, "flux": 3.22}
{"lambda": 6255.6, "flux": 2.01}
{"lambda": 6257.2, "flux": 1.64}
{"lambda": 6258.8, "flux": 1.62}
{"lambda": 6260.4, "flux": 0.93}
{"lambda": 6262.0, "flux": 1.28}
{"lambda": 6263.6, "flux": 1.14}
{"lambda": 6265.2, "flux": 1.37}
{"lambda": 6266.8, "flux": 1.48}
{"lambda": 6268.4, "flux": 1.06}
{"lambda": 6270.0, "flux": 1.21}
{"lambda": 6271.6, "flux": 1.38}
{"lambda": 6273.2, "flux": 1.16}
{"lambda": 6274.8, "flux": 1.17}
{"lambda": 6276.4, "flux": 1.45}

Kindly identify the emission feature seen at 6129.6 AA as H-beta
